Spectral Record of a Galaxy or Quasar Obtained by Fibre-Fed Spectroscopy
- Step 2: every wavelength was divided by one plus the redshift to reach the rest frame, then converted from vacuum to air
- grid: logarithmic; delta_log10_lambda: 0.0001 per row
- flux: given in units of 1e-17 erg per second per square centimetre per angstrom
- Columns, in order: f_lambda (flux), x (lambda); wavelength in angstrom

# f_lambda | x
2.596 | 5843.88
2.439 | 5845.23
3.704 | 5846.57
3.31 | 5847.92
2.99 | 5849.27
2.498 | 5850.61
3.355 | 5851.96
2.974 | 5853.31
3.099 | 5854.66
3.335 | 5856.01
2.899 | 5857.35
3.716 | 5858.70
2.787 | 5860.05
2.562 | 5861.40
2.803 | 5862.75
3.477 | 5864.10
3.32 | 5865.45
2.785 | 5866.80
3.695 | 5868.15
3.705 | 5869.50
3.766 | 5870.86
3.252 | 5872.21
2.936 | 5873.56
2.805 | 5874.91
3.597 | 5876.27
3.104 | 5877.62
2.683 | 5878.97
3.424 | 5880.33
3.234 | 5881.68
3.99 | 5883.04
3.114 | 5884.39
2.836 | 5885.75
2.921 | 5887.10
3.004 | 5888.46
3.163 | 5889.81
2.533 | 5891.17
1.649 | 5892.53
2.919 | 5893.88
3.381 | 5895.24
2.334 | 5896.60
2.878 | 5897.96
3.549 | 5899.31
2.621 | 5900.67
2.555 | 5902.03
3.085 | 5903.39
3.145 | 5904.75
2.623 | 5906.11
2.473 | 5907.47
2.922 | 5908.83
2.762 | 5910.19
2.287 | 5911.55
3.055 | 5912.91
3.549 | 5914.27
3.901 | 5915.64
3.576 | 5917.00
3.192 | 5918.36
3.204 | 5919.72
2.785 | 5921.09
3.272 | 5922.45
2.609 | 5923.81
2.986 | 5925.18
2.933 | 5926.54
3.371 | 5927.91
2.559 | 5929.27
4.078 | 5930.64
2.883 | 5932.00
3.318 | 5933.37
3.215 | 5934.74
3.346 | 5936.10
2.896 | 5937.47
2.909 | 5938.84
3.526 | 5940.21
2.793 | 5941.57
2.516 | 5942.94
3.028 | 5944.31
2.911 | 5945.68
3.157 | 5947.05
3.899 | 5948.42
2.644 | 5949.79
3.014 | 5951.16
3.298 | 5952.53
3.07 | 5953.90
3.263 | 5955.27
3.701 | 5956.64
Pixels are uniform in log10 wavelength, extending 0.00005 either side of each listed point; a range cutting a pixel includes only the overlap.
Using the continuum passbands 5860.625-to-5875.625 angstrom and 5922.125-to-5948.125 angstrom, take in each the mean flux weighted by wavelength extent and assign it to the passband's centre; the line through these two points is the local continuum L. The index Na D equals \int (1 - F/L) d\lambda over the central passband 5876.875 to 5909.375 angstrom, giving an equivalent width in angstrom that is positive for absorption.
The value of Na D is 2.3 angstrom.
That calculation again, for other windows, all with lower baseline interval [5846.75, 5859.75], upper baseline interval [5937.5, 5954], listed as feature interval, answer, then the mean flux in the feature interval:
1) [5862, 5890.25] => -0.9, 3.22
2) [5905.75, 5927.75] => 0.4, 3.02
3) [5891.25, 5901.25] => 1.1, 2.75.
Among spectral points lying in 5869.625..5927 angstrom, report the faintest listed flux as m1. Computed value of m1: 1.649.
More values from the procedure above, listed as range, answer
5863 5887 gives 2.683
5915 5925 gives 2.609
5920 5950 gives 2.516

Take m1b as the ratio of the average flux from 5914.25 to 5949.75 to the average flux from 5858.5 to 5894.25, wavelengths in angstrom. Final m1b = 1.0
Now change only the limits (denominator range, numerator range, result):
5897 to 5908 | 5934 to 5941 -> 1.11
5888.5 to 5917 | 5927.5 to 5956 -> 1.08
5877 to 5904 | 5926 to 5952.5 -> 1.05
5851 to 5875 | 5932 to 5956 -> 0.97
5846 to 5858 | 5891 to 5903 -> 0.87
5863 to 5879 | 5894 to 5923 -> 0.92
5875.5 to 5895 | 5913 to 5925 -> 1.07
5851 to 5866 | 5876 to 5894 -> 0.97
